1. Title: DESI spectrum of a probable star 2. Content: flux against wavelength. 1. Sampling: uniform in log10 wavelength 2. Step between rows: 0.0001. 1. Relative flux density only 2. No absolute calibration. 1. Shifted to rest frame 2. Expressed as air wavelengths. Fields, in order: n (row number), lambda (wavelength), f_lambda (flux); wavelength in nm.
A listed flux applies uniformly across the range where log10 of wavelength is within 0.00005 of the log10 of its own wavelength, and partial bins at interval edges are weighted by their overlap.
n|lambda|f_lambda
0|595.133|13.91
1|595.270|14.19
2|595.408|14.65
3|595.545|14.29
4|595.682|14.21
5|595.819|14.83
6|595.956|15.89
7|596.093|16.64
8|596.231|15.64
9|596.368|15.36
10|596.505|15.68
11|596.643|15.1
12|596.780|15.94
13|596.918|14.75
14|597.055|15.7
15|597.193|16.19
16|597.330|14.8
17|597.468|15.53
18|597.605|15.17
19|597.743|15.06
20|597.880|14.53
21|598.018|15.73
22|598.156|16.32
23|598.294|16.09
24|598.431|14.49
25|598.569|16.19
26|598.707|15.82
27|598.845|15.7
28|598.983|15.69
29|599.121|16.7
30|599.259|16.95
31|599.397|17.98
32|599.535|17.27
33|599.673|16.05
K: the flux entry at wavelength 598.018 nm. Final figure 15.73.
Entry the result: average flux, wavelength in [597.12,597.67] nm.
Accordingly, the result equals 15.4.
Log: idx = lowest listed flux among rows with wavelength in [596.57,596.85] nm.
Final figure 15.1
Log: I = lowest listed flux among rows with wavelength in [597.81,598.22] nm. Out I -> 14.53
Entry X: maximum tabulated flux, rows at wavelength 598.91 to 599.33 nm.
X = 16.95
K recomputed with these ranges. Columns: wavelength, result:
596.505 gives 15.68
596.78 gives 15.94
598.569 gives 16.19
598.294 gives 16.09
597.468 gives 15.53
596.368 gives 15.36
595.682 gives 14.21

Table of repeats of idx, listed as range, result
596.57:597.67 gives 14.75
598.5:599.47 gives 15.69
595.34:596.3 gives 14.21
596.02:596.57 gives 15.36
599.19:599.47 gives 16.95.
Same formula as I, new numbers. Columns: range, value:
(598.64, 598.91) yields 15.7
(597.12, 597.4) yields 14.8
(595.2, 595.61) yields 14.19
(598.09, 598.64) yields 14.49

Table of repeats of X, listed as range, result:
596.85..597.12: 15.7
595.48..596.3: 16.64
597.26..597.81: 15.53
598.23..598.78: 16.19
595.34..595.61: 14.65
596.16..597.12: 15.94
